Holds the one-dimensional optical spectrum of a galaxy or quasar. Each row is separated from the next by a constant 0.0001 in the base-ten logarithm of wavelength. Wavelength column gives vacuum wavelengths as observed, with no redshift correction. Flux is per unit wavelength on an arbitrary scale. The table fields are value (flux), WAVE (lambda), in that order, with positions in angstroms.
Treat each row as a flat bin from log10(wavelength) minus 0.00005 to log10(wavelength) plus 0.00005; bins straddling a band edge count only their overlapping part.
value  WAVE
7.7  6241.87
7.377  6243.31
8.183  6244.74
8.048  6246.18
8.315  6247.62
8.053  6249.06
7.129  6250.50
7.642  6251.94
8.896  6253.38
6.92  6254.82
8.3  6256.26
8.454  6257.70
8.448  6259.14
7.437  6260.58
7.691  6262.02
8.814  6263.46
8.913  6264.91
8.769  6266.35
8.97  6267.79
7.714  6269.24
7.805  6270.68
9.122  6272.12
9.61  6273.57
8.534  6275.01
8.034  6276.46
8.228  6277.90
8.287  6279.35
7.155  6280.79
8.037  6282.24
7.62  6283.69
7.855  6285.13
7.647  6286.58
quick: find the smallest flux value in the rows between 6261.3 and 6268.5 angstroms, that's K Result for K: 7.691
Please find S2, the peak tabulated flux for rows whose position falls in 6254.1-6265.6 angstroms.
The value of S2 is 8.913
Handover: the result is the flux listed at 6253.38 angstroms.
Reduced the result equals 8.896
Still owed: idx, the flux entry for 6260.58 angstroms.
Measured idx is 7.437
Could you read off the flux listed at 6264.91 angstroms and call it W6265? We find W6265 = 8.913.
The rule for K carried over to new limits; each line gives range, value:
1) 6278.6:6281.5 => 7.155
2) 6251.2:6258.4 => 6.92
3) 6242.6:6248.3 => 7.377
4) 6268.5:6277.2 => 7.714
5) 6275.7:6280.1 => 8.034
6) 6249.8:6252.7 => 7.129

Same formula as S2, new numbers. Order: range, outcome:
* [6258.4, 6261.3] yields 8.448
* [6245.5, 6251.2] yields 8.315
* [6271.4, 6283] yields 9.61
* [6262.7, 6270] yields 8.97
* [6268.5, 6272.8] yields 9.122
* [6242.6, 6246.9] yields 8.183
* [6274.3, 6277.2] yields 8.534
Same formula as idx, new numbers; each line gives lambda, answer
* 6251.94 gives 7.642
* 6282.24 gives 8.037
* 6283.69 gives 7.62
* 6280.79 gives 7.155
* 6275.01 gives 8.534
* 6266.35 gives 8.769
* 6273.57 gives 9.61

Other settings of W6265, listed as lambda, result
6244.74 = 8.183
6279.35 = 8.287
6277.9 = 8.228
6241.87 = 7.7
